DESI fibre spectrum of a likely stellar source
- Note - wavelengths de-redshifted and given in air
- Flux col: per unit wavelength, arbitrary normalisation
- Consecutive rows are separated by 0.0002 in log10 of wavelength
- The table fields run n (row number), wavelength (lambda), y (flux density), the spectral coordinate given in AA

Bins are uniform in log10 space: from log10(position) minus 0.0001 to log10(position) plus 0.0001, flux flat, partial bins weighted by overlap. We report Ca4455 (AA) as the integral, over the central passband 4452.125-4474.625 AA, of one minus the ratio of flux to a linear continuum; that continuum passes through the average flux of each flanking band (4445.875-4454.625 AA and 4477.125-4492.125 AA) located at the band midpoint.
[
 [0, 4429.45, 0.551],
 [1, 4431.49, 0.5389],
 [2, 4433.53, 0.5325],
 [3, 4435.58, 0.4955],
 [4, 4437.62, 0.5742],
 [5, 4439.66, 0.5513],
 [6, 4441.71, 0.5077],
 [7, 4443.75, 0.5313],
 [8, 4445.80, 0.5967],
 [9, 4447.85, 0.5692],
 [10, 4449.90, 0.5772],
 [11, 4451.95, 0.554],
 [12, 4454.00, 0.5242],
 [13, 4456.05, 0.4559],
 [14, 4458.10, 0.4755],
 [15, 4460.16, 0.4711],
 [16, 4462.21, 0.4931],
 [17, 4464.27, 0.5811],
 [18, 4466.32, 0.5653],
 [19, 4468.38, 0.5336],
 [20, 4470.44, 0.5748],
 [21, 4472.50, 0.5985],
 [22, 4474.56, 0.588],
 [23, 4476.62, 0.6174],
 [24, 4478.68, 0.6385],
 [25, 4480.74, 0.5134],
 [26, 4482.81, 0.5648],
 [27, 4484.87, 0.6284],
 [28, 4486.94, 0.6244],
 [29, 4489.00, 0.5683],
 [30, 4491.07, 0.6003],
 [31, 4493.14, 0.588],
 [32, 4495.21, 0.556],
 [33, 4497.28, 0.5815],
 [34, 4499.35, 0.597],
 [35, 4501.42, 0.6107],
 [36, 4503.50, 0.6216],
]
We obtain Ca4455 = 1.7 AA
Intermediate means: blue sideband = 0.562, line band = 0.531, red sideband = 0.592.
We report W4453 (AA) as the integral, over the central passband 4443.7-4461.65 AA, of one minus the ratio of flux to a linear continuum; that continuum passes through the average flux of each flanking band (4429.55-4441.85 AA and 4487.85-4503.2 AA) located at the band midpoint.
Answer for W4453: 0.8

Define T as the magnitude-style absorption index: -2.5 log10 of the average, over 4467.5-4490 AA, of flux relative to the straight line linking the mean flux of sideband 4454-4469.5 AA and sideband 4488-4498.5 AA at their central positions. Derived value -0.07 mag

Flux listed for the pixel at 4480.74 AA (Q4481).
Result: 0.5134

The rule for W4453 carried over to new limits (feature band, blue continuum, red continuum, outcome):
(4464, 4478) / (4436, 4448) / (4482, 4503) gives -0.1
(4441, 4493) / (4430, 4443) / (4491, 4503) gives 0.3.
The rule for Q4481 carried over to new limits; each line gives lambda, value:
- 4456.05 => 0.4559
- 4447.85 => 0.5692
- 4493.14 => 0.588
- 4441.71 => 0.5077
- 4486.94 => 0.6244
